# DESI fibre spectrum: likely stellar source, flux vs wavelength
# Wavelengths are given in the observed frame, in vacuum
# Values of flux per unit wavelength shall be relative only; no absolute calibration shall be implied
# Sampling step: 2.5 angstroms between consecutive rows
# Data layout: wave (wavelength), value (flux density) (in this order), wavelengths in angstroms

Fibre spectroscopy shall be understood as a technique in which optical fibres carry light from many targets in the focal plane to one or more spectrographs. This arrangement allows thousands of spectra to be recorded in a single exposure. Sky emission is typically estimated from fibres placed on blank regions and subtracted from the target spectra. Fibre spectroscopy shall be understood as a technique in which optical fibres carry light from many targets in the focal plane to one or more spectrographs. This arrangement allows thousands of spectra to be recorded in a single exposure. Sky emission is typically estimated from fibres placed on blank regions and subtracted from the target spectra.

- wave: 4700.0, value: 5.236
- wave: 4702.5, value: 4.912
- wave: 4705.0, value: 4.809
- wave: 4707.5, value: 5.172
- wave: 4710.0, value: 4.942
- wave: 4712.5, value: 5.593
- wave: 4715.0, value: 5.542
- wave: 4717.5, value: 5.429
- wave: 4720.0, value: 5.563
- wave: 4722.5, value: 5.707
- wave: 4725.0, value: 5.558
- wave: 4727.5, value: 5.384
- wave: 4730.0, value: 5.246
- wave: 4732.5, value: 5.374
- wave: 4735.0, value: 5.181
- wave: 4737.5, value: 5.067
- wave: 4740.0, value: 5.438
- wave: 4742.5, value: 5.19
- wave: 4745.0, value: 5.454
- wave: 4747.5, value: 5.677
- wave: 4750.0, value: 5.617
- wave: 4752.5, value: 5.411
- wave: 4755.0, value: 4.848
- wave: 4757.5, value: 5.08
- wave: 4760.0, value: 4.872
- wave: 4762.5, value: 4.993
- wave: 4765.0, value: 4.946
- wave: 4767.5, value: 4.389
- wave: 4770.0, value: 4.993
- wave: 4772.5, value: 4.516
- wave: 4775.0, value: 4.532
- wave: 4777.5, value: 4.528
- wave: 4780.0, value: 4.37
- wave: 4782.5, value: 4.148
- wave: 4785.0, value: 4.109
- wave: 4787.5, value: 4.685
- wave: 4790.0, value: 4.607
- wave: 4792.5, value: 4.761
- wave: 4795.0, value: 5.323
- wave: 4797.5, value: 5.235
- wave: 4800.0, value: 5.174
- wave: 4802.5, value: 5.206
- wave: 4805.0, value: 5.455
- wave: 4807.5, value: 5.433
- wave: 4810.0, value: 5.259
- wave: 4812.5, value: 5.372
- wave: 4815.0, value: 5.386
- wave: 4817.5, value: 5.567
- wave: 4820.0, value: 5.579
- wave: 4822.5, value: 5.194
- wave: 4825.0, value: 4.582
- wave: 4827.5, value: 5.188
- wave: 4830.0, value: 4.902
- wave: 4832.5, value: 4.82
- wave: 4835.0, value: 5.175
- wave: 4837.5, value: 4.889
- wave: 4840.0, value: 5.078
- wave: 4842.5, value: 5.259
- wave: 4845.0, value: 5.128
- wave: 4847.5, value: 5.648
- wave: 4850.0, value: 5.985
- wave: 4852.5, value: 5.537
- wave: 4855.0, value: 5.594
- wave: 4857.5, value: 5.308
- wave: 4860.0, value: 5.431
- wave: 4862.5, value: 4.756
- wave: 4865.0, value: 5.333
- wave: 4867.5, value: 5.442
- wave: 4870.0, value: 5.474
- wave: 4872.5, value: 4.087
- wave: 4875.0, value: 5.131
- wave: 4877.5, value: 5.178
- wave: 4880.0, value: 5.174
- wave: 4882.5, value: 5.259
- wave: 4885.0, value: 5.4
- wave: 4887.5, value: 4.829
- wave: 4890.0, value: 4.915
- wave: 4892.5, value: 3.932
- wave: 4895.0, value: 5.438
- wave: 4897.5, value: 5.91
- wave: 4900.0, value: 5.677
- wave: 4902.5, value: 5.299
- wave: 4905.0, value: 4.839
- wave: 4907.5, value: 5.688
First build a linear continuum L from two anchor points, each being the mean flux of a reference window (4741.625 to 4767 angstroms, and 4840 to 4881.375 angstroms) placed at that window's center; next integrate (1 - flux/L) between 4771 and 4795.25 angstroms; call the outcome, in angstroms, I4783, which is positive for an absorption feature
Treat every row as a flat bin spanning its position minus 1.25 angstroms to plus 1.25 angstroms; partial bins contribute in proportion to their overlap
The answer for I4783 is 3.16 angstroms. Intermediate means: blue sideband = 5.18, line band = 4.53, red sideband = 5.27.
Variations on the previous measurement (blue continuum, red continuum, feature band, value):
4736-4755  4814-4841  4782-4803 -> 1.65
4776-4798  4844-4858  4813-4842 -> 0.39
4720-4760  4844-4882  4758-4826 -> 4.84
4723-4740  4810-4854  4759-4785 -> 3.43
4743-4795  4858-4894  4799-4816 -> -1.44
